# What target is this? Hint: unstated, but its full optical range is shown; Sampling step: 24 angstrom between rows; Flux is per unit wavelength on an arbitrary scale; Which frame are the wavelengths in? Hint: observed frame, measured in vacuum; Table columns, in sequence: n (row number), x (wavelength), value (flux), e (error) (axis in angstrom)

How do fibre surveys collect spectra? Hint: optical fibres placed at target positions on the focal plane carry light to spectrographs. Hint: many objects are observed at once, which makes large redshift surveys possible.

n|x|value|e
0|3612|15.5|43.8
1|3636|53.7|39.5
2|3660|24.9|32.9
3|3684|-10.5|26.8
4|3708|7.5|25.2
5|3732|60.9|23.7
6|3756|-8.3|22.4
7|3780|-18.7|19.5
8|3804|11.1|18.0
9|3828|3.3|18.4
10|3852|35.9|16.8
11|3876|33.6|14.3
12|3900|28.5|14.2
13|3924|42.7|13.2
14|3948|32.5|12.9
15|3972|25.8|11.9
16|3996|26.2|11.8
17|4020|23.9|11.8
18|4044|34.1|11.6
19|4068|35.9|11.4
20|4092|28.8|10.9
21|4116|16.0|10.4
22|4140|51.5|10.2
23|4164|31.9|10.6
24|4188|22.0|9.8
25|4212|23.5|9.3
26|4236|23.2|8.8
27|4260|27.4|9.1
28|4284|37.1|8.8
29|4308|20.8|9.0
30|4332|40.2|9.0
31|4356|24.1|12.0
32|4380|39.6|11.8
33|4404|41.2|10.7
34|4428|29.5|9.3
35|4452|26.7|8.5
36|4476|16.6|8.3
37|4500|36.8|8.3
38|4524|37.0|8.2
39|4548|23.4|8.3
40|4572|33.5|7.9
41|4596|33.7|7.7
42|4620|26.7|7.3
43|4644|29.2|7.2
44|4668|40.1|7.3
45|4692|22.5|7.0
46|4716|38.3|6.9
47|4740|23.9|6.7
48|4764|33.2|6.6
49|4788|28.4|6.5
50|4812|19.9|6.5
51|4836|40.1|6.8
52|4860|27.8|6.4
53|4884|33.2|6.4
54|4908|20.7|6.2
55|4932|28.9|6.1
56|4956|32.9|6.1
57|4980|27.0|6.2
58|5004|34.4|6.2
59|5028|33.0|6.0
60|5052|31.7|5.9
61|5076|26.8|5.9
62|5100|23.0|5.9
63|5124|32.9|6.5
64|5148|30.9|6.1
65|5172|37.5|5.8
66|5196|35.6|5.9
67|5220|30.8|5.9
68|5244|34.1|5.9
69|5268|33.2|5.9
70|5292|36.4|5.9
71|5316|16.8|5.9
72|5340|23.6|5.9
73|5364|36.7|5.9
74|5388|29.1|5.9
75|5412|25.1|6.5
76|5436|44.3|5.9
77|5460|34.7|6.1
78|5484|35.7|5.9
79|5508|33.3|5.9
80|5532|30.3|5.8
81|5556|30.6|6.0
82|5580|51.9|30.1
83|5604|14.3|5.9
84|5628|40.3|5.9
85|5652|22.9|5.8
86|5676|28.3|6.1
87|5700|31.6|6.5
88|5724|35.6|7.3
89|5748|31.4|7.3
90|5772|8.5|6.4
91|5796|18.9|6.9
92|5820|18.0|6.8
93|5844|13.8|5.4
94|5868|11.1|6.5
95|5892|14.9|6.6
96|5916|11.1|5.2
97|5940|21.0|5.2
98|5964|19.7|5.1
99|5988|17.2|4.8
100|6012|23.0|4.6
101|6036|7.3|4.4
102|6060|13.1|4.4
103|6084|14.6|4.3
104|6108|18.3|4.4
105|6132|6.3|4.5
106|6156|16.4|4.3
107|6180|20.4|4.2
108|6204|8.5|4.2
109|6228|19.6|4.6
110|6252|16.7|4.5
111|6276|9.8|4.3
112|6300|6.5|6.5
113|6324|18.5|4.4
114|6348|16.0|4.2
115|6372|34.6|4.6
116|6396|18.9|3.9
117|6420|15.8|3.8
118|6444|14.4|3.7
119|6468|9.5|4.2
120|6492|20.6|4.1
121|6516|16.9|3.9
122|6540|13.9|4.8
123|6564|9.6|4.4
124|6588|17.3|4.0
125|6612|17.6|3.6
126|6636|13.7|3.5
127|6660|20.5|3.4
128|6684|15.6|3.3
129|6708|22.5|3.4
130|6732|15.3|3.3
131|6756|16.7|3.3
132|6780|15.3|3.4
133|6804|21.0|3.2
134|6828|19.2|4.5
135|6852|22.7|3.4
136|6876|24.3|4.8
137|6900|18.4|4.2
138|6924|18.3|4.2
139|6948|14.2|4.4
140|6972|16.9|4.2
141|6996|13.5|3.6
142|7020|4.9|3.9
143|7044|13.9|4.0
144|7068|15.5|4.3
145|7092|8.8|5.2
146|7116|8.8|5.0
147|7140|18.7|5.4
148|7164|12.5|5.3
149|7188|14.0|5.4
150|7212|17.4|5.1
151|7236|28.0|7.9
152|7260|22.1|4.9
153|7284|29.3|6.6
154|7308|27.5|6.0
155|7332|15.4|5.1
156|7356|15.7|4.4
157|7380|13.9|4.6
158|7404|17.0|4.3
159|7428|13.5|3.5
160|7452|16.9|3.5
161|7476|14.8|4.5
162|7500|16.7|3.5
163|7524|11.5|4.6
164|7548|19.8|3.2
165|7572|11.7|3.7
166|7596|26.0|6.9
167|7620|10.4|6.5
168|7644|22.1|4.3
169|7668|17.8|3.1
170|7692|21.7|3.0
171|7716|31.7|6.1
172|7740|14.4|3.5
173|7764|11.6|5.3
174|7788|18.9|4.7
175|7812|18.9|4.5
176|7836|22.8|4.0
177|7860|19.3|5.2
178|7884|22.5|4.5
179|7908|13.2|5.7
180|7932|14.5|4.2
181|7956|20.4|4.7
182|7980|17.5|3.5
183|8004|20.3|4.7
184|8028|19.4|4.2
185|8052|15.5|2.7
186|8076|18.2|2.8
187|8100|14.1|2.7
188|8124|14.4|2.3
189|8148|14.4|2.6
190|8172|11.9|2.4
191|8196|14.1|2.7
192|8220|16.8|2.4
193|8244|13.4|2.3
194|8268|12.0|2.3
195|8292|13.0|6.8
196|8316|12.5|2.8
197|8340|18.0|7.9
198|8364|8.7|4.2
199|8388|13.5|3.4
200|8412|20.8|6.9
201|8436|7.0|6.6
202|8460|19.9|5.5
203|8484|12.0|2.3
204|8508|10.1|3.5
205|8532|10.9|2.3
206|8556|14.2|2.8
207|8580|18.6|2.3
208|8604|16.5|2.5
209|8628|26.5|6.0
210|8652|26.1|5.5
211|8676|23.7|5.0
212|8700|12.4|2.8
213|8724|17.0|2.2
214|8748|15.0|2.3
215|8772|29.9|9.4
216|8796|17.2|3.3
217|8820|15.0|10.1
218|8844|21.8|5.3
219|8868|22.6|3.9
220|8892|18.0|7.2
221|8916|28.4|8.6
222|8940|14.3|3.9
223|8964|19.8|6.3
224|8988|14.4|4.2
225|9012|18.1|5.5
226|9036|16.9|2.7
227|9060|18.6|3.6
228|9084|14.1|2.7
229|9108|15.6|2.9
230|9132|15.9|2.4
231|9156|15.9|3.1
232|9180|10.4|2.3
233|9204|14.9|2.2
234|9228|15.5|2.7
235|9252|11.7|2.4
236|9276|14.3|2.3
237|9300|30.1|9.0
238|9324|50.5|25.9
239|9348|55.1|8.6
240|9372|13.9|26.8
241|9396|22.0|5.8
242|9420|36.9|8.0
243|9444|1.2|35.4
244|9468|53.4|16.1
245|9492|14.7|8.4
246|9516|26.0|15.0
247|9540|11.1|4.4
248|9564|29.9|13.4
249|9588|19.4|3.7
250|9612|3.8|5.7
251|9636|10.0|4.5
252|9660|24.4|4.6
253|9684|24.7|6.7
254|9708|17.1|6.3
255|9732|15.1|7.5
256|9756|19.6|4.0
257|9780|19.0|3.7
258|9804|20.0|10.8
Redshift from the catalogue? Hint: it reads 1.508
